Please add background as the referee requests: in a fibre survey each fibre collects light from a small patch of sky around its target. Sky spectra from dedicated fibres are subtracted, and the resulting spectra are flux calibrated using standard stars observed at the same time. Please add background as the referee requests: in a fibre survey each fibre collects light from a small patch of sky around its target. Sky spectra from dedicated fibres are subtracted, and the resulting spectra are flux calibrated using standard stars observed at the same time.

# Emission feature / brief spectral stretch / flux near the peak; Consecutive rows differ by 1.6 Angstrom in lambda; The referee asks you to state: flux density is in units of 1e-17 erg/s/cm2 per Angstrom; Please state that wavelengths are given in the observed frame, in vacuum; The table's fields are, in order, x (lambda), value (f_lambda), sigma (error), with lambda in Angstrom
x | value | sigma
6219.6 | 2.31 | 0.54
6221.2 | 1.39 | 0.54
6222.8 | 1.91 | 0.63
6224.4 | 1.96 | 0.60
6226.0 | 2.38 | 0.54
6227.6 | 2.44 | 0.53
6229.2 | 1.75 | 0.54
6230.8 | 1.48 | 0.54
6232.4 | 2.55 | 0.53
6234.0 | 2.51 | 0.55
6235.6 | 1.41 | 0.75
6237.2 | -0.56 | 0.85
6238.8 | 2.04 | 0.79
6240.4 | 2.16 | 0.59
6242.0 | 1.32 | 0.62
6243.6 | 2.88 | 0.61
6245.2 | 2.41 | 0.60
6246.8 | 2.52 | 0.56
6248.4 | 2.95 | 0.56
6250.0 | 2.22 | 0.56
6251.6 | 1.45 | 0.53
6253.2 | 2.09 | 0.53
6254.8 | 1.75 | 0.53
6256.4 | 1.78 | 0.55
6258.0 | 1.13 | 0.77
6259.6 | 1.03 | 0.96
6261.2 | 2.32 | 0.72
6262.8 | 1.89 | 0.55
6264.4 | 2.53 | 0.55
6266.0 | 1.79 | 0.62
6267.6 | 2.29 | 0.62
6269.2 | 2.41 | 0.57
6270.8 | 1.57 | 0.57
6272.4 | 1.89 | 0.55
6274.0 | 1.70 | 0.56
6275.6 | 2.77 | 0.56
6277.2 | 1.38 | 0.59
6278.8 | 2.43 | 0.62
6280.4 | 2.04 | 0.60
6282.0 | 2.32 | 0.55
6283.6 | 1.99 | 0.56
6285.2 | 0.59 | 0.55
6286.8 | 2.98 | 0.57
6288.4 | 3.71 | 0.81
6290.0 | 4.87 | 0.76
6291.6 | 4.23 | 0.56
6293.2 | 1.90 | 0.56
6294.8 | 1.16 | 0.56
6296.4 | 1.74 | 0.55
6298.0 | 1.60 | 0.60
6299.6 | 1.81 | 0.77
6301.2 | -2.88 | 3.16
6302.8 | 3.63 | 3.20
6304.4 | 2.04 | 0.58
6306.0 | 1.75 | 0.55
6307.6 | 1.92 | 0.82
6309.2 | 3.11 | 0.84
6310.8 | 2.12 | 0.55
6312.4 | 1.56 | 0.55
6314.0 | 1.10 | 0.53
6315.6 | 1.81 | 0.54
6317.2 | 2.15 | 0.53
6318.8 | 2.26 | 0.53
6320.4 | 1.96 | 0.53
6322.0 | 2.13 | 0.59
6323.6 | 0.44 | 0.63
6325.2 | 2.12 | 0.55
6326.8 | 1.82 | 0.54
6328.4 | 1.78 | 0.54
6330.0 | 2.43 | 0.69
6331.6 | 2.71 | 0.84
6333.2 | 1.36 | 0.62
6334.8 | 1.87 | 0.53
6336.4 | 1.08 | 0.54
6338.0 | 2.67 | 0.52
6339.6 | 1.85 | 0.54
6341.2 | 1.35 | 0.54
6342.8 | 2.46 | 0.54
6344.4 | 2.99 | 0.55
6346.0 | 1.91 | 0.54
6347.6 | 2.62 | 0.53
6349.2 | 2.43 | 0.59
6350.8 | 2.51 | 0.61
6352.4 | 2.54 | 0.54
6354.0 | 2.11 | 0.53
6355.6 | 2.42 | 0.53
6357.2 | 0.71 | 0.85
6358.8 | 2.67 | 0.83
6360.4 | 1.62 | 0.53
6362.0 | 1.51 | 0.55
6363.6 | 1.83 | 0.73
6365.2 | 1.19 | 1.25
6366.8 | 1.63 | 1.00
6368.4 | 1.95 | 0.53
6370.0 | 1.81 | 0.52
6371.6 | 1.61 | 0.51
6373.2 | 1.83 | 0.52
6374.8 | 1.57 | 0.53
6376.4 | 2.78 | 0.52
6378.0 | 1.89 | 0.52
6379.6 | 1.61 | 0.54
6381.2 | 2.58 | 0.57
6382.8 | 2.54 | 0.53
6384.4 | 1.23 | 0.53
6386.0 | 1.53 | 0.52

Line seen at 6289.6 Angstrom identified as H-beta 4861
